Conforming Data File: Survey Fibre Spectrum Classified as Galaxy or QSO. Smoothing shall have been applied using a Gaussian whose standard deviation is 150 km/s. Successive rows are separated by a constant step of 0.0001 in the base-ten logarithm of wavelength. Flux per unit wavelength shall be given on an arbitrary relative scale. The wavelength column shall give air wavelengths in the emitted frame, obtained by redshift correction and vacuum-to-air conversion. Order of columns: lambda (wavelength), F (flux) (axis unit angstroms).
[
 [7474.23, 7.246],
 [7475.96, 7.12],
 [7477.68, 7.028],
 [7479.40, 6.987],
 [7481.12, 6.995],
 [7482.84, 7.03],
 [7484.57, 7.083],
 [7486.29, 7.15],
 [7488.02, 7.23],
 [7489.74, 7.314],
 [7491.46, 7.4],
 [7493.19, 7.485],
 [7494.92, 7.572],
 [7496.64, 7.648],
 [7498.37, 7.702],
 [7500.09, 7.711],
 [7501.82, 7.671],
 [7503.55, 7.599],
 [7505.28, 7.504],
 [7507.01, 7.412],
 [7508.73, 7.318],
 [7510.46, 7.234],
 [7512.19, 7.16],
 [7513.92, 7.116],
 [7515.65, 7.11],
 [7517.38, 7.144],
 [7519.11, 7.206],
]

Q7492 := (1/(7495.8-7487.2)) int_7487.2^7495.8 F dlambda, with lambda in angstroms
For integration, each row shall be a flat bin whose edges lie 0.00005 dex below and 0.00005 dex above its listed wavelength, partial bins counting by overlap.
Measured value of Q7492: 7.41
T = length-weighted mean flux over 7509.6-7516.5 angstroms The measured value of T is 7.15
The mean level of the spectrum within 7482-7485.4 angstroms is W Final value 7.04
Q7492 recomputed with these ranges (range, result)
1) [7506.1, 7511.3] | 7.33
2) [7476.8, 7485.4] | 7.03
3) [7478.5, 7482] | 7.01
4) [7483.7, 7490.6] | 7.19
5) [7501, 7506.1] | 7.58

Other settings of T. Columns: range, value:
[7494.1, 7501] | 7.67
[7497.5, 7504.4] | 7.67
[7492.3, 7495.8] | 7.52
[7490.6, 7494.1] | 7.43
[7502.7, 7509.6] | 7.46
